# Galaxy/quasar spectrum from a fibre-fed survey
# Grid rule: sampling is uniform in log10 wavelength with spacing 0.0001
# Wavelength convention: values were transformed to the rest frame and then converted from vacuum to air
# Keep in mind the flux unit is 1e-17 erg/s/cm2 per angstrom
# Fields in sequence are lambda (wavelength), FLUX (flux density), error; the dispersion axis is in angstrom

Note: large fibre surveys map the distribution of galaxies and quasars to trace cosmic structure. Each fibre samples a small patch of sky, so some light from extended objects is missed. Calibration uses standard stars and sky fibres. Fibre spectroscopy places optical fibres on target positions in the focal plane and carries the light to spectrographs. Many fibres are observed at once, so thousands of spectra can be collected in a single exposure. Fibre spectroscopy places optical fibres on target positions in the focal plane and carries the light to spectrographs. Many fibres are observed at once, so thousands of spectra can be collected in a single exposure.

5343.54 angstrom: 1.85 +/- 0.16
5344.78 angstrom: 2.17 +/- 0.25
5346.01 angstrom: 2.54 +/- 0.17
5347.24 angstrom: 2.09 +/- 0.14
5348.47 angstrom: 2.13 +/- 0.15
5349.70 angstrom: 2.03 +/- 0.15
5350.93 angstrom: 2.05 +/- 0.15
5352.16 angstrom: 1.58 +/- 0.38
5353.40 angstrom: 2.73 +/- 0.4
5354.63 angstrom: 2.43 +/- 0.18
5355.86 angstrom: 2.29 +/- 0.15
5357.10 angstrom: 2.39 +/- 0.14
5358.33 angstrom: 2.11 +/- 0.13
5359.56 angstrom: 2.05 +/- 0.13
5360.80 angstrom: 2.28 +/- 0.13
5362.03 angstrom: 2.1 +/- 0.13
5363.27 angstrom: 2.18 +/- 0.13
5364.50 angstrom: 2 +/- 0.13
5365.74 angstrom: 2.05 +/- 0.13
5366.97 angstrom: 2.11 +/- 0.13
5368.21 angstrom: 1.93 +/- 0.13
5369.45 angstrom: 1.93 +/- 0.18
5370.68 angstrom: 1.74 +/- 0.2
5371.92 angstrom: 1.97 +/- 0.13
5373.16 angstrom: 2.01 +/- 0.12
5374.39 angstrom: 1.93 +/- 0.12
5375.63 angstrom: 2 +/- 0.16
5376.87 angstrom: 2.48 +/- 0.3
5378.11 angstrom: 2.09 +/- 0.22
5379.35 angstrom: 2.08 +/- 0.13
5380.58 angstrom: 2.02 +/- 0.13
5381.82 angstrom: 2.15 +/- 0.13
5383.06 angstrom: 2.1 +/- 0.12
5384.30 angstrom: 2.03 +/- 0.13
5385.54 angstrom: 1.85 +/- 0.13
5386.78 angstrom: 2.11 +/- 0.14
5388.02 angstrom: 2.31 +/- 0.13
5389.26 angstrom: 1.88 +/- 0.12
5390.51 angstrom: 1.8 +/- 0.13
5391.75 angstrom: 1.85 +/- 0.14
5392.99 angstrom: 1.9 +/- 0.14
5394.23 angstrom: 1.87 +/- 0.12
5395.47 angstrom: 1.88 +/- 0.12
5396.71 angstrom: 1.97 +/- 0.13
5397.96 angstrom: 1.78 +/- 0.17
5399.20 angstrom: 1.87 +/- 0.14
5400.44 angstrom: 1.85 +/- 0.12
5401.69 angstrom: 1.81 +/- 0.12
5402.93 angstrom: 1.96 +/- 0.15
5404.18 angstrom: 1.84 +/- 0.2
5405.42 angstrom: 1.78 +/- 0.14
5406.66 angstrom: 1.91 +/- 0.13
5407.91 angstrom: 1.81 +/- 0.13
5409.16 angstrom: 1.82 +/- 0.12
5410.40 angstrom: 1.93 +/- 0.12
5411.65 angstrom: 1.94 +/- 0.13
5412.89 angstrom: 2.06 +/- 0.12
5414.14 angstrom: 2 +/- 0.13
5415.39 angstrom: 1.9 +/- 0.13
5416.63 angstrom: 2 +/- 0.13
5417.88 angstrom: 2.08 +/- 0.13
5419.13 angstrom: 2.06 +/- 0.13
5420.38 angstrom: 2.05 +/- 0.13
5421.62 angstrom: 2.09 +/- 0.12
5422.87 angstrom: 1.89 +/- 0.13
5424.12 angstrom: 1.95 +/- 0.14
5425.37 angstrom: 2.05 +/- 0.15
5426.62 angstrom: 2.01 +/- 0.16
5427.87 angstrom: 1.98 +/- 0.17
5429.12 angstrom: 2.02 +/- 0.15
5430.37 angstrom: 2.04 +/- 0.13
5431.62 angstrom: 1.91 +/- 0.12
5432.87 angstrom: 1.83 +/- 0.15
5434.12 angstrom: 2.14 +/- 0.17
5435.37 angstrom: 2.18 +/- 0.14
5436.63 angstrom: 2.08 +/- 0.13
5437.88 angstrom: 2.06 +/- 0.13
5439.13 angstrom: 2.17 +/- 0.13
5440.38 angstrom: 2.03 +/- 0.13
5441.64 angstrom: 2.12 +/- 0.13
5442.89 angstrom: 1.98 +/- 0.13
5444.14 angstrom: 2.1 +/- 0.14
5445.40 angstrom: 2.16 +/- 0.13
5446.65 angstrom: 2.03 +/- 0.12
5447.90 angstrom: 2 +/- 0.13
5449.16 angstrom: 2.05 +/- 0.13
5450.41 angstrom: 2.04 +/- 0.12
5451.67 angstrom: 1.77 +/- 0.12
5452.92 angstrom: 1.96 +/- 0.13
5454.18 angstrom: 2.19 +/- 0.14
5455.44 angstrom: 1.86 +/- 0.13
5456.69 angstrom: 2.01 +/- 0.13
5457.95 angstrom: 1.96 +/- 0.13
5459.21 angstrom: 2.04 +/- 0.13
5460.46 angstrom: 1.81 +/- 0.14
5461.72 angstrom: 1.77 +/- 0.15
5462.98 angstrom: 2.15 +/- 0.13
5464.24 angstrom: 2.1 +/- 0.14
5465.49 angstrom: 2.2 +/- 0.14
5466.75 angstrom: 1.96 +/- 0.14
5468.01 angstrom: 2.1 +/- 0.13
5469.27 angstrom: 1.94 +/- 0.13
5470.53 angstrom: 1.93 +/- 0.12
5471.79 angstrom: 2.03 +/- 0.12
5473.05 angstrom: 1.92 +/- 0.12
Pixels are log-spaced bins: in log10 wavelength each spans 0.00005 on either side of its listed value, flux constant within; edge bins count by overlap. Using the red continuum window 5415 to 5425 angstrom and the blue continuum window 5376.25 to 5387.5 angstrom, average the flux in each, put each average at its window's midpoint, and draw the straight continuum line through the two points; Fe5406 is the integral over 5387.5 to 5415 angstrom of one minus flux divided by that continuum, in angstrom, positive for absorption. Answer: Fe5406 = 2.1 angstrom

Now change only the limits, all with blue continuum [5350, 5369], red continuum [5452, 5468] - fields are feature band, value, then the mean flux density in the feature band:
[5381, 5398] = 1.08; 1.97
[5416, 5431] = 0.26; 2.02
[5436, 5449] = -0.29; 2.07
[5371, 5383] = 0.27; 2.07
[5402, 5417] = 1.20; 1.91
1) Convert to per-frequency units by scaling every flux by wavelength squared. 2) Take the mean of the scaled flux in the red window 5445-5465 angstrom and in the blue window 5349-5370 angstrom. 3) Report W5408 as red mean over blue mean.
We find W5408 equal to 1.0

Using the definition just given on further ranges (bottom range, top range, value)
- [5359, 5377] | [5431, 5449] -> 1.04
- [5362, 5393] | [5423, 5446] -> 1.03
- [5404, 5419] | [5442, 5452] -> 1.06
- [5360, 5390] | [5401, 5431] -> 0.97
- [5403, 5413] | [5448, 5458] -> 1.07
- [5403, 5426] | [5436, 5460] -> 1.05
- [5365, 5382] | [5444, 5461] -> 1.01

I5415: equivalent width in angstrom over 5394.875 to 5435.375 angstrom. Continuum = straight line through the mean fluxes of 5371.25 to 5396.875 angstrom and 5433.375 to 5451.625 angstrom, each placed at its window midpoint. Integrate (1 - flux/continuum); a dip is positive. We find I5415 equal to 1.9 angstrom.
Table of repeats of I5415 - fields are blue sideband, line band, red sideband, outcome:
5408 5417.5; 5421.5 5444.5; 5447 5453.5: -0.9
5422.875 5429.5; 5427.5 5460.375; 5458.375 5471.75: -0.5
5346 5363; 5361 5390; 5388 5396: -0.4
